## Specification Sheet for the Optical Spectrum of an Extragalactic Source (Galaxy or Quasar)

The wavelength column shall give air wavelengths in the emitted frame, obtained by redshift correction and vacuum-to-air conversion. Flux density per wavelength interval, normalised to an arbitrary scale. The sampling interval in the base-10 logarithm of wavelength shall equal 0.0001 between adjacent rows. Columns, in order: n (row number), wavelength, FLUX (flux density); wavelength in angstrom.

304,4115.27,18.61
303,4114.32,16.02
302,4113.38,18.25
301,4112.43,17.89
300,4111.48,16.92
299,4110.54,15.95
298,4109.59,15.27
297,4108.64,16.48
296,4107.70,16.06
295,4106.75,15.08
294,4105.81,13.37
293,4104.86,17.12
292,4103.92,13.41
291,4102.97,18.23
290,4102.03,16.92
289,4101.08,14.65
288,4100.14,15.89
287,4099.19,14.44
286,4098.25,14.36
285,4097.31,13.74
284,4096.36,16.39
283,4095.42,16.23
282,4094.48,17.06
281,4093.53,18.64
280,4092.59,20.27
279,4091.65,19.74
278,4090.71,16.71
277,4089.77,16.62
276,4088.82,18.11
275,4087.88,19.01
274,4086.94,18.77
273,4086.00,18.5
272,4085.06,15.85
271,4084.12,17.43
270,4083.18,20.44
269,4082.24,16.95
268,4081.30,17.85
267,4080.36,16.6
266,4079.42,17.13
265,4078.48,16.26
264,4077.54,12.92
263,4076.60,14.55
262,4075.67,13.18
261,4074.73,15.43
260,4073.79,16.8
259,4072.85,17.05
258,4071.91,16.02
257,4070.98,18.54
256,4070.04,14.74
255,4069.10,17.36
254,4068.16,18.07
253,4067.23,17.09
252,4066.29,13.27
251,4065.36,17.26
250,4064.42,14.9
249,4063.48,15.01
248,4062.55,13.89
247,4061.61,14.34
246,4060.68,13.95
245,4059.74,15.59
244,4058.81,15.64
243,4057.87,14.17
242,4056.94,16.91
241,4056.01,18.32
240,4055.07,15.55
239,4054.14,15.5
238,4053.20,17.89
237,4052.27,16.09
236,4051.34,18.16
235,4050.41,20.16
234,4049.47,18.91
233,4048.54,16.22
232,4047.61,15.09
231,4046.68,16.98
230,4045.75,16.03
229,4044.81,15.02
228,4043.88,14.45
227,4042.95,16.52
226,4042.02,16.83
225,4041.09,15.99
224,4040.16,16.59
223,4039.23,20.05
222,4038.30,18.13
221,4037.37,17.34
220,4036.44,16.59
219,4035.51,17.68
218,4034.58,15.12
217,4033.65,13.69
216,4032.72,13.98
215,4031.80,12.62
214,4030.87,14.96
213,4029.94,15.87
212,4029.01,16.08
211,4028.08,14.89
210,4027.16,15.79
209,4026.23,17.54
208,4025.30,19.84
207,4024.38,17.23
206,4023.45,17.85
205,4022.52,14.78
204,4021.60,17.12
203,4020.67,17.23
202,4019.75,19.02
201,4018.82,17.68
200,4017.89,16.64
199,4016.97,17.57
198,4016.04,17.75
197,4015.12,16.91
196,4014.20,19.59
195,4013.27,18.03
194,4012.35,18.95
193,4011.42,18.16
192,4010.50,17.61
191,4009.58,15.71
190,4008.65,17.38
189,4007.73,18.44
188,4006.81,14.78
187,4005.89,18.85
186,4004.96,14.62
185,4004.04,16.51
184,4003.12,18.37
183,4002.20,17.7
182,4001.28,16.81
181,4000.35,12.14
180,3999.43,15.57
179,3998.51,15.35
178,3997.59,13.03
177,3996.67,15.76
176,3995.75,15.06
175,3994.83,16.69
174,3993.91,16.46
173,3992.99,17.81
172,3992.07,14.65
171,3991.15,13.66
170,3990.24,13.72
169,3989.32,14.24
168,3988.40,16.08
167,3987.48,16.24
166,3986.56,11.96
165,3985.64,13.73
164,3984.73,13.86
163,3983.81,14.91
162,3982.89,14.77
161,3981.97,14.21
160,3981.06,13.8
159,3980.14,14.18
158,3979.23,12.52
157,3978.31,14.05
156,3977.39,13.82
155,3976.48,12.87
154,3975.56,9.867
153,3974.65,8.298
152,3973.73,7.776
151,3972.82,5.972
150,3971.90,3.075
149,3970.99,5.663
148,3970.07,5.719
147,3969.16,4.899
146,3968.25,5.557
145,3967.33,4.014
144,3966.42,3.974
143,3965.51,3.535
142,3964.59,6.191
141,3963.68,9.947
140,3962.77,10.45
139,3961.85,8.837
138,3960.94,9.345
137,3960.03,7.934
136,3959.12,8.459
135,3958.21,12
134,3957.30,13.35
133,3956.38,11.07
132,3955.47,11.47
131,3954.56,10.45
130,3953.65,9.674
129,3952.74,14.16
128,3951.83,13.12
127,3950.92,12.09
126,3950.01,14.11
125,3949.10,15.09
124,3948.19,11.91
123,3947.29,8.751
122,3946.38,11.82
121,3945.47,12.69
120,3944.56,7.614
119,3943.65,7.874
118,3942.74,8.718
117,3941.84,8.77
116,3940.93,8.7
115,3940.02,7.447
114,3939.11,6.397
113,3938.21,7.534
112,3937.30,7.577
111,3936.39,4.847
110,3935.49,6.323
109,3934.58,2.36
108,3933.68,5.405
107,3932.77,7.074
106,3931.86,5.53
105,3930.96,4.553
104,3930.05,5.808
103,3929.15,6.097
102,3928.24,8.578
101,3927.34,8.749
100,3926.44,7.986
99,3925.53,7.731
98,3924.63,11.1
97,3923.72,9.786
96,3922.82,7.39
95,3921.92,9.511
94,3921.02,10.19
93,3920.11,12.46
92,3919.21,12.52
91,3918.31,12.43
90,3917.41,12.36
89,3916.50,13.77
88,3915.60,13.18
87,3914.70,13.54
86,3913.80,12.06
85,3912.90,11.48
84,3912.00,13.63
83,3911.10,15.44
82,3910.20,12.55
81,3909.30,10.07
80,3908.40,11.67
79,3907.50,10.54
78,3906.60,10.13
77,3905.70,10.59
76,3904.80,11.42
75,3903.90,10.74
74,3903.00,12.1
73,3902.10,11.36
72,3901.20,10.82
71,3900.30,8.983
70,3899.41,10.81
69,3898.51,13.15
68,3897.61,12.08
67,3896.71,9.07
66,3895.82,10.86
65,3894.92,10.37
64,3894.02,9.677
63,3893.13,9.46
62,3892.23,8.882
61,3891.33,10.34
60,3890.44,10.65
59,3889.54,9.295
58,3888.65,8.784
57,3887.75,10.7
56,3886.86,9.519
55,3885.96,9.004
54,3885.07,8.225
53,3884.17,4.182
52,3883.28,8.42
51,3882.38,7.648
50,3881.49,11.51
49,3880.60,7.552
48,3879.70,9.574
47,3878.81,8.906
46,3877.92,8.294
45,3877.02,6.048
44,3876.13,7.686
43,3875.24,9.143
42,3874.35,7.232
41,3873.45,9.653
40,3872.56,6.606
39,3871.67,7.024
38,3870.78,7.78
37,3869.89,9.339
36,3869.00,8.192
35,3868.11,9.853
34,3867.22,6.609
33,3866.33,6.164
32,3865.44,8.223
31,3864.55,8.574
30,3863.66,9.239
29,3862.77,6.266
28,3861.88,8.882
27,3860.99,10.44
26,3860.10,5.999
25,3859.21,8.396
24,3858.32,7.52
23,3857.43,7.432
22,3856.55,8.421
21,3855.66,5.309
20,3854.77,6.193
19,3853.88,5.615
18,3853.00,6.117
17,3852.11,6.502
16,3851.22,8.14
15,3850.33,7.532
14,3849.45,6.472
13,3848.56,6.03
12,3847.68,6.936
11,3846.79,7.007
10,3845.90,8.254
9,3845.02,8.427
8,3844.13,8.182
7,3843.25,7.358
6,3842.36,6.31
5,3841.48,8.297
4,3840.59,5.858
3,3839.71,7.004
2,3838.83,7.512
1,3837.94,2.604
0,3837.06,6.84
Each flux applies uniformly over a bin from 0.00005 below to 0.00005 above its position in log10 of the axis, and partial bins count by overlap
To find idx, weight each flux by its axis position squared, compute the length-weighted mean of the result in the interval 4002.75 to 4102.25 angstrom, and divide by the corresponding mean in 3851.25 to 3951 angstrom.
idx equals 1.96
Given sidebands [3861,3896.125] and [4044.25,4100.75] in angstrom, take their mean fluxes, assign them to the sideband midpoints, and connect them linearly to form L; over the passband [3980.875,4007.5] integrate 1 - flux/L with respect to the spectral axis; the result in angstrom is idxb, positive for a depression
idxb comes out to -3.9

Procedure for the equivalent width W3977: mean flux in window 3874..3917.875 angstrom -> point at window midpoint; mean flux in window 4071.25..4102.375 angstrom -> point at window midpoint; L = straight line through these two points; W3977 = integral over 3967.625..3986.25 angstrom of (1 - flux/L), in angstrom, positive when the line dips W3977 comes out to 3.7 angstrom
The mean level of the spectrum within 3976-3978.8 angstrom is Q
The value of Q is 13.5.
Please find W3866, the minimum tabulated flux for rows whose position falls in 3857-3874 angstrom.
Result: 5.999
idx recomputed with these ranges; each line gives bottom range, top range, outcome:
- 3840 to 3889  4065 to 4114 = 2.38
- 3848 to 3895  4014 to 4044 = 2.23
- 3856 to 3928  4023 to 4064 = 1.81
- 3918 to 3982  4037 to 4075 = 1.91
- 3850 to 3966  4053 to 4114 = 1.93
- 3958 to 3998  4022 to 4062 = 1.51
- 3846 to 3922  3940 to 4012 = 1.37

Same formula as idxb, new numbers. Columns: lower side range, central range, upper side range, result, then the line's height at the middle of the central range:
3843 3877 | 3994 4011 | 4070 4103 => -3.6 angstrom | 13.3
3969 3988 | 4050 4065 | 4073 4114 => -1.2 angstrom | 14.9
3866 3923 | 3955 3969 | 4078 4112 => 4.5 angstrom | 12.3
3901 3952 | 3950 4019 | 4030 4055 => 1.5 angstrom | 13.1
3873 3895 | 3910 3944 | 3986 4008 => 6.3 angstrom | 11.4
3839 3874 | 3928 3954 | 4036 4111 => 5.7 angstrom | 11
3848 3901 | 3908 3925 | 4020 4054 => -2.2 angstrom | 10.5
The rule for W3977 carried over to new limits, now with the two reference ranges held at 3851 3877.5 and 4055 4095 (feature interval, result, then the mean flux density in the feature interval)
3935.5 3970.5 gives 7.0 angstrom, 9.07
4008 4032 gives -4.8 angstrom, 17.1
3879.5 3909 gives -3.4 angstrom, 9.95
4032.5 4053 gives -2.0 angstrom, 16.7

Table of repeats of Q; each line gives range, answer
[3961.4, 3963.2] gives 9.59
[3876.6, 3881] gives 8.08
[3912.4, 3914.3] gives 11.9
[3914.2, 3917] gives 13.4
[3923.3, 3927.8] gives 9.06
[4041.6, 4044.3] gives 16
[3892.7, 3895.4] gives 9.85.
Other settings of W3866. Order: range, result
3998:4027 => 12.14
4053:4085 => 12.92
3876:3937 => 2.36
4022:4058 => 12.62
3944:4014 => 3.075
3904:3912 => 10.07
